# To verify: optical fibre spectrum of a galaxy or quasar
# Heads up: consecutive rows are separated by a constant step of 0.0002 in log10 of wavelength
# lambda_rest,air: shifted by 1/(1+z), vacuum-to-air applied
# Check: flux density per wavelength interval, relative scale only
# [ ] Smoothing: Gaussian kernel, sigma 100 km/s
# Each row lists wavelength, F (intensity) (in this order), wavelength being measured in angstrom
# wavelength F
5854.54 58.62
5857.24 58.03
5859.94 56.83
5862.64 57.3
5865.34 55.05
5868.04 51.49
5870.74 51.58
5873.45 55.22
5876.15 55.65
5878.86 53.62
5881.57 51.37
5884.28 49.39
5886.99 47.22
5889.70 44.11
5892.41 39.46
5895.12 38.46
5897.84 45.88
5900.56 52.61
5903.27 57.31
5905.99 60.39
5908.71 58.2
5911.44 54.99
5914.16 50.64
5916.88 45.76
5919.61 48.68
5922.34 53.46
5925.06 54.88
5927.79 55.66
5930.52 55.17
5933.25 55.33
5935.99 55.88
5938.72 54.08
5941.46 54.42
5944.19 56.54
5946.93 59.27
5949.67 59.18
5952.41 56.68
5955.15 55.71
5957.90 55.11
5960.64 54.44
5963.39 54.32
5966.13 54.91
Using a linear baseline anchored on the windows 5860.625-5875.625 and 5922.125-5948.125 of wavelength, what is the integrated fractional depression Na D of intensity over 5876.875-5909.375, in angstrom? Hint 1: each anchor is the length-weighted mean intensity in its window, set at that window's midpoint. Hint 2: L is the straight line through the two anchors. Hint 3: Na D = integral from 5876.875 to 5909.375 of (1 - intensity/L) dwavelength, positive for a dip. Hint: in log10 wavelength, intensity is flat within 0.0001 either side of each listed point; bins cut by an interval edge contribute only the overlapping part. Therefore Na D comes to 3.0 angstrom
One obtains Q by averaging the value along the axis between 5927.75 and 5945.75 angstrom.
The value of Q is 55.3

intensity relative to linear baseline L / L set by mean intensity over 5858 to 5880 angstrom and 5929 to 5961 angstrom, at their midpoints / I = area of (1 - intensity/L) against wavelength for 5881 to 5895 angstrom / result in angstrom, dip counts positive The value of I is 2.5 angstrom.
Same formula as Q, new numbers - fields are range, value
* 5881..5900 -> 45.2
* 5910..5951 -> 54.3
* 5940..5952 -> 57.3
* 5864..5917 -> 51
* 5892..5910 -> 50.9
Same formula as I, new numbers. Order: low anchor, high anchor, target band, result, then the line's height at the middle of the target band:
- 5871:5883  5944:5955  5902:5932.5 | 1.01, 56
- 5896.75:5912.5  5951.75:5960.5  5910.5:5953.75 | 0.71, 55.3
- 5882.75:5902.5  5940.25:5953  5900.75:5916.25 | -2.04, 49.1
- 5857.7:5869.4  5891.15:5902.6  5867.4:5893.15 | 0.06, 50.2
